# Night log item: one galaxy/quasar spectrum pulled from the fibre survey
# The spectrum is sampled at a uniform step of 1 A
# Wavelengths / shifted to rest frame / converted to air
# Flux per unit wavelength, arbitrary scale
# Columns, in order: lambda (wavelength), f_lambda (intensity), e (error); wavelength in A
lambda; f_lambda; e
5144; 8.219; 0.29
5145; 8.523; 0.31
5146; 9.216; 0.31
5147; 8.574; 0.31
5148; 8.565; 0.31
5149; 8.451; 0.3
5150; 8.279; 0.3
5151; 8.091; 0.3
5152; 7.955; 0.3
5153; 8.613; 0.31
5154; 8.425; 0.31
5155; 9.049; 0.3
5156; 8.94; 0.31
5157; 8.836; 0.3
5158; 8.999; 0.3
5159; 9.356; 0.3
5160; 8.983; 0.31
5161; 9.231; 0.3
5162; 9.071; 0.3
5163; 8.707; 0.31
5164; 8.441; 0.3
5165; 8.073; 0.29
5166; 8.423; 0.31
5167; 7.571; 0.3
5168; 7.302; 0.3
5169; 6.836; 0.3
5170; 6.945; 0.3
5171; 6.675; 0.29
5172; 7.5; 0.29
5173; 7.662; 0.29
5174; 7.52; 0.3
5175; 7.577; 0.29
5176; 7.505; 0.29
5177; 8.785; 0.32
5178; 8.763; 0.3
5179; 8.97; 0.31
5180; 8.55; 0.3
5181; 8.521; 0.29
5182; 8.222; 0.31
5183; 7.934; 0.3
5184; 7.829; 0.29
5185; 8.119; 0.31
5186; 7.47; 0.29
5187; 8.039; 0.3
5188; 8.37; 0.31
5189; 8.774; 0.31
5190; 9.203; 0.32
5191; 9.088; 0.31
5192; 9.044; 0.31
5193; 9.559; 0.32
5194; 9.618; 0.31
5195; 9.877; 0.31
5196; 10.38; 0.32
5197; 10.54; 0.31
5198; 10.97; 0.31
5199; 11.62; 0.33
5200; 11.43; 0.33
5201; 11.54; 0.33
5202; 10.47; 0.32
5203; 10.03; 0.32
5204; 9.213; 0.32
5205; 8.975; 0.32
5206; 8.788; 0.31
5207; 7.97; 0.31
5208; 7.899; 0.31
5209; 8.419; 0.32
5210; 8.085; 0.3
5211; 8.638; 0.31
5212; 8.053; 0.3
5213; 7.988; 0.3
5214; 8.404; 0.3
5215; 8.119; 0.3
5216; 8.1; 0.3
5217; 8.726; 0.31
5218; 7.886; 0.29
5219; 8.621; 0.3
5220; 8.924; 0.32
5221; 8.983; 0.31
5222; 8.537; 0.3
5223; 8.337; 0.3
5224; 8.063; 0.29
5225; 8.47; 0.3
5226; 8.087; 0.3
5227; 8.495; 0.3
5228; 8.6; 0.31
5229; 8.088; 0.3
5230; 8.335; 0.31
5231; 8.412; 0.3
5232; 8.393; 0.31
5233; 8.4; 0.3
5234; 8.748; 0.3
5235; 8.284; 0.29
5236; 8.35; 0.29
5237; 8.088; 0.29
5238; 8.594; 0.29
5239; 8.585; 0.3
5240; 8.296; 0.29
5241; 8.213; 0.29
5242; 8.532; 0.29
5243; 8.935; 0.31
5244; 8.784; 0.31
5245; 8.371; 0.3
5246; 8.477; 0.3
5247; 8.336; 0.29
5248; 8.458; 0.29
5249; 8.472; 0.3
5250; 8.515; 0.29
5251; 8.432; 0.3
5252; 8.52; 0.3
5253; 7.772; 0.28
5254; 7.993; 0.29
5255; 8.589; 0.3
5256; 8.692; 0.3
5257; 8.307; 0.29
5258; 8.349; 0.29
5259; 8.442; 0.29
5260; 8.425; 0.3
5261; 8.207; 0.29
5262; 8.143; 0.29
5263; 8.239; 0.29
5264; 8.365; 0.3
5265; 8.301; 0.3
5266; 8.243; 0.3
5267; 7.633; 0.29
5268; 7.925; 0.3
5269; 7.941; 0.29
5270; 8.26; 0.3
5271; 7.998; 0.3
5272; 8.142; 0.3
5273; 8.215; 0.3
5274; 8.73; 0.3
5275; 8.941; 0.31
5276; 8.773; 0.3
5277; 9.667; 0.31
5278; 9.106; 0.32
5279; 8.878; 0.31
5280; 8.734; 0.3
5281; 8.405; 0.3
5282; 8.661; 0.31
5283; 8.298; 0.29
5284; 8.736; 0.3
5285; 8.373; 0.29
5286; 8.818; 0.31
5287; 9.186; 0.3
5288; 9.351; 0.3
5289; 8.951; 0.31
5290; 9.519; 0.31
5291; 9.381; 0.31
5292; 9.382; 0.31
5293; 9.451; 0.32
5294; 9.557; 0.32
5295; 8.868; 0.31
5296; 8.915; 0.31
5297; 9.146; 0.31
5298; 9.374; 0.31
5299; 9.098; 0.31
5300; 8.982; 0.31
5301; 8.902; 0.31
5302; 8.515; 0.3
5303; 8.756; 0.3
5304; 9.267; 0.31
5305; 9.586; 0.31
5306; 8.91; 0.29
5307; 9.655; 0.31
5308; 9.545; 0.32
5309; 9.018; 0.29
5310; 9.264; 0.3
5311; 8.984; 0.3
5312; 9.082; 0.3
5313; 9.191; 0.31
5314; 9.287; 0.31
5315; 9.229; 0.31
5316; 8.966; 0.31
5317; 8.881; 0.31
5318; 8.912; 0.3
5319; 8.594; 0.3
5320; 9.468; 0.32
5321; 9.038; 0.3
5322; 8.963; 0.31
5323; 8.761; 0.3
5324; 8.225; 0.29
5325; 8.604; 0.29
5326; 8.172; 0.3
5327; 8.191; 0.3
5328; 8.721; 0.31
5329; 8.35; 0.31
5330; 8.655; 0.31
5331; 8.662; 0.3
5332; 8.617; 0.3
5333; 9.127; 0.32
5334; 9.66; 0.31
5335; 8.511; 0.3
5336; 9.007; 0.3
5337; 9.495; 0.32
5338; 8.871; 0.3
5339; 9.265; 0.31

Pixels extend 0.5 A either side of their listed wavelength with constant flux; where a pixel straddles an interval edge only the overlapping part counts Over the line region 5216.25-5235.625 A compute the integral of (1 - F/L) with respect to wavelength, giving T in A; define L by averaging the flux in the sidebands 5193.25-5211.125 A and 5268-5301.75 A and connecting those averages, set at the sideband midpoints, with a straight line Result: 2.1 A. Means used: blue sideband 9.71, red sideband 8.85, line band 8.44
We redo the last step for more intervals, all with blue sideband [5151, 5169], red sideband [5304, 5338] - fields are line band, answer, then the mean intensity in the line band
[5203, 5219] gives 0.5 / 8.41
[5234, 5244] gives 0.3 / 8.46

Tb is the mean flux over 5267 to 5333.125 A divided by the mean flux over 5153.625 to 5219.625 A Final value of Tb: 1.0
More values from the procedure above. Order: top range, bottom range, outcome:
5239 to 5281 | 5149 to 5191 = 1.02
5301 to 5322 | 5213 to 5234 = 1.08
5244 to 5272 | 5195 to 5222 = 0.90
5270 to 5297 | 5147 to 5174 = 1.07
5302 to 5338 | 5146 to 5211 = 1.03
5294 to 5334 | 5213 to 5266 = 1.07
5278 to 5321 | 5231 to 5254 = 1.07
